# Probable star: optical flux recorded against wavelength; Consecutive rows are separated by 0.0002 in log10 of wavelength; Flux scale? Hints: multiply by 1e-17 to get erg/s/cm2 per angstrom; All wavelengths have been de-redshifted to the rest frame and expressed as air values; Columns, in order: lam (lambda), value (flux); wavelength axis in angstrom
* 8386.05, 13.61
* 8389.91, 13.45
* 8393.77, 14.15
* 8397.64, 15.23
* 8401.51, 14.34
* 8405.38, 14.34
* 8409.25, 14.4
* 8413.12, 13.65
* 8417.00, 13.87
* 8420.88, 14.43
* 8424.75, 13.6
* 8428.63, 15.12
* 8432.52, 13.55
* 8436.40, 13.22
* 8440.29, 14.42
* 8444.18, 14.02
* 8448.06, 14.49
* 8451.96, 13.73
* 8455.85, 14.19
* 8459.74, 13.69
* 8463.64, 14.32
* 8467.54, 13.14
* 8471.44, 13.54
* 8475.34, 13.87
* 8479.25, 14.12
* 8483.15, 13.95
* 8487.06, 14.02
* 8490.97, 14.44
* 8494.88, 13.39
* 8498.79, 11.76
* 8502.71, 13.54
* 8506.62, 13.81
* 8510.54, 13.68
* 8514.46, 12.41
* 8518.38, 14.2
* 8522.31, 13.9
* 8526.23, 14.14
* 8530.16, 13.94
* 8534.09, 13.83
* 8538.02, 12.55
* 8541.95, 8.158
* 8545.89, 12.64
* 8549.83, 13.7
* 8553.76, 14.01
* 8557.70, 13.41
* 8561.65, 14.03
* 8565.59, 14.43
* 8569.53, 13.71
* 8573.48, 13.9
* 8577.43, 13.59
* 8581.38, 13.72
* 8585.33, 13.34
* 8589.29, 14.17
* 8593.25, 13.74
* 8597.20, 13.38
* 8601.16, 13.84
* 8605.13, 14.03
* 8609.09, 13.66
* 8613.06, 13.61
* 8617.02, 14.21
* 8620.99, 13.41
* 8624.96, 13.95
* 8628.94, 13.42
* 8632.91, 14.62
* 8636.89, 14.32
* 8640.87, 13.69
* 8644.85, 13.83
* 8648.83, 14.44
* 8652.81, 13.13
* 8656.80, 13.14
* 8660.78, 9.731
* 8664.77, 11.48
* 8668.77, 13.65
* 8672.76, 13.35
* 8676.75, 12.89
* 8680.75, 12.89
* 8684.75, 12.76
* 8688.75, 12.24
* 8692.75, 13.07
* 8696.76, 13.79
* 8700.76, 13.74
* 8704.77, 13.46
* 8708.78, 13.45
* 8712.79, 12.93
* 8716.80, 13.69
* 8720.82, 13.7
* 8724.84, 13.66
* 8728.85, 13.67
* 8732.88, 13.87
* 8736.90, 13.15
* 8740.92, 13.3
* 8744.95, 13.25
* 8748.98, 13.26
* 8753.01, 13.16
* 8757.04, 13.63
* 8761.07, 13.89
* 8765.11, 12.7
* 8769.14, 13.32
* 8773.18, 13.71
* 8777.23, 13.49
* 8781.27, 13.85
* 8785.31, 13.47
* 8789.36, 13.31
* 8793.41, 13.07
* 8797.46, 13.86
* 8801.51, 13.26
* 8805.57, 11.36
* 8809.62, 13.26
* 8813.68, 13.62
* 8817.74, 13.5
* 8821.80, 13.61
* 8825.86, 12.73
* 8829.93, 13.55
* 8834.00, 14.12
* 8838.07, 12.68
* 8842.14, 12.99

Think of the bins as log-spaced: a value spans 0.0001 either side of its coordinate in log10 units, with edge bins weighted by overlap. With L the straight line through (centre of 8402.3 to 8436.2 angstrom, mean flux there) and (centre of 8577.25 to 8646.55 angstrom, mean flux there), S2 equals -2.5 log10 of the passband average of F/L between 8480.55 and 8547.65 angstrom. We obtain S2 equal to 0.06 mag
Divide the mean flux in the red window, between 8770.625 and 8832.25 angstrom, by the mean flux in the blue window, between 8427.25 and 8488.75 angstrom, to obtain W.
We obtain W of 0.95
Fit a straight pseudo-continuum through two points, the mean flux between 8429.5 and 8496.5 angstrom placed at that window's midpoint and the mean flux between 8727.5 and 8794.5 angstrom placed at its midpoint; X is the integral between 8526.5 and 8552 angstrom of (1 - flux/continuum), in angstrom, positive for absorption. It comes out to 2.20 angstrom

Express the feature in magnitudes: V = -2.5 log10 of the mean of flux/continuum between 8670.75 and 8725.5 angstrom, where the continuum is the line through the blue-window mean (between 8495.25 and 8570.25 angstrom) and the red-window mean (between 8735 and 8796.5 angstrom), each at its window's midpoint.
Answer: 0.01 mag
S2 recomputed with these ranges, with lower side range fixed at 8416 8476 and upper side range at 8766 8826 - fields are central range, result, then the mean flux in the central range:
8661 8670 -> 0.14 mag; 11.9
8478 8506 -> 0.02 mag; 13.6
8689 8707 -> 0.01 mag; 13.4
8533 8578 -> 0.05 mag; 13.1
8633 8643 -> -0.04 mag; 14.1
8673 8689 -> 0.06 mag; 12.8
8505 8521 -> 0.02 mag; 13.5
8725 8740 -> -0.01 mag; 13.6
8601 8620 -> -0.02 mag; 13.8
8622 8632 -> -0.01 mag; 13.8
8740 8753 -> 0.01 mag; 13.2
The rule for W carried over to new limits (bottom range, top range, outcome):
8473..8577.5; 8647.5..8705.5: 0.96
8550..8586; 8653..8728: 0.94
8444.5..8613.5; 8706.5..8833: 0.98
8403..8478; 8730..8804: 0.96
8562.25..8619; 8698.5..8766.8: 0.97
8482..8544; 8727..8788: 1.02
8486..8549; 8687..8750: 1.02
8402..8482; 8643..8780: 0.94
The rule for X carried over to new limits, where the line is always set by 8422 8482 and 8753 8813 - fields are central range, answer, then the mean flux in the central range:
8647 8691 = 2.69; 12.7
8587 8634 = -0.63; 13.8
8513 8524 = 0.22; 13.5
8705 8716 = 0.13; 13.3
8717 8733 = -0.35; 13.7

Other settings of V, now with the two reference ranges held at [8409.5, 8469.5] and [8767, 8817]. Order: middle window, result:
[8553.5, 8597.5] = -0.01 mag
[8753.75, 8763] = -0.03 mag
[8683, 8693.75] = 0.07 mag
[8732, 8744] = 0.00 mag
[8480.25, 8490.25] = -0.01 mag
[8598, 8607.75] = -0.01 mag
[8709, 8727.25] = 0.00 mag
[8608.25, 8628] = -0.01 mag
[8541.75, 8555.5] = 0.10 mag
